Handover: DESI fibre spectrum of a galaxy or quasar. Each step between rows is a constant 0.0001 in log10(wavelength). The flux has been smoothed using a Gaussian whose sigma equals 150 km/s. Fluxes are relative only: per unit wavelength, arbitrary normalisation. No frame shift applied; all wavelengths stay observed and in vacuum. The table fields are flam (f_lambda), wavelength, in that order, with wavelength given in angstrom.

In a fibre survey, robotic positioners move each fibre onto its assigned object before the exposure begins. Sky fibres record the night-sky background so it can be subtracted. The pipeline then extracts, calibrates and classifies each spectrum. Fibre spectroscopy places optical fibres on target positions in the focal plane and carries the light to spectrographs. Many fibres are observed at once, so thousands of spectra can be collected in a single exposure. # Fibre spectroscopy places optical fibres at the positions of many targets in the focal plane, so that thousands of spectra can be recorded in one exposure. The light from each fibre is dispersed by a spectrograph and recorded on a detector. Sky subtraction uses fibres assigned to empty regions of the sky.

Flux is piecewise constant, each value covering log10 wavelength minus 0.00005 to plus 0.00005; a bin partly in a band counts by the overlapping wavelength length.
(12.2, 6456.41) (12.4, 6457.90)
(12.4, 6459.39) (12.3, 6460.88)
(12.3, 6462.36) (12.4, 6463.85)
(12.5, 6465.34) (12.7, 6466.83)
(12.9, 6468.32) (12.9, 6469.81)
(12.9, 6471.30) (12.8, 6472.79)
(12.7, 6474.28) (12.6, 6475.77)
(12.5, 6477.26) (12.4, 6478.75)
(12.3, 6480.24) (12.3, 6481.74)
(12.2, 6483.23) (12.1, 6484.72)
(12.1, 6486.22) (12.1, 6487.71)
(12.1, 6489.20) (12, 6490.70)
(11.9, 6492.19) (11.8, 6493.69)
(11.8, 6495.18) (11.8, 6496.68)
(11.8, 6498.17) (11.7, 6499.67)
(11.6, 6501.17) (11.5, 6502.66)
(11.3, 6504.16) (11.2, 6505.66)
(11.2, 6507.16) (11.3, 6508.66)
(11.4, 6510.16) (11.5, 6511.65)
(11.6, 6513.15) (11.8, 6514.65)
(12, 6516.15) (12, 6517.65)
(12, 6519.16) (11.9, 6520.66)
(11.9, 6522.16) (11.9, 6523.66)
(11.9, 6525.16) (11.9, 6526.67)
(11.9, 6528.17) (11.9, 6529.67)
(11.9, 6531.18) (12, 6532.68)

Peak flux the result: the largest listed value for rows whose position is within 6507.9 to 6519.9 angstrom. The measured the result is 12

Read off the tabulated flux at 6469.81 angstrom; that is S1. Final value 12.9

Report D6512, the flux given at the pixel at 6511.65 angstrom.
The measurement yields 11.5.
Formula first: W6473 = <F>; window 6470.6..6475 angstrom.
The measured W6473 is 12.8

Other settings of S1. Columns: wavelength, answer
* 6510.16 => 11.4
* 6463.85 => 12.4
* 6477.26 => 12.5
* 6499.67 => 11.7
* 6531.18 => 11.9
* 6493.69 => 11.8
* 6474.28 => 12.7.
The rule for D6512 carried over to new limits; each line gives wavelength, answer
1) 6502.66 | 11.5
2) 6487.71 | 12.1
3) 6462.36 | 12.3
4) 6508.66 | 11.3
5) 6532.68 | 12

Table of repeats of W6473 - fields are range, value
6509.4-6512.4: 11.5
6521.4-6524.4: 11.9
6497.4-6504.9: 11.6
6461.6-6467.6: 12.5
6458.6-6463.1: 12.3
